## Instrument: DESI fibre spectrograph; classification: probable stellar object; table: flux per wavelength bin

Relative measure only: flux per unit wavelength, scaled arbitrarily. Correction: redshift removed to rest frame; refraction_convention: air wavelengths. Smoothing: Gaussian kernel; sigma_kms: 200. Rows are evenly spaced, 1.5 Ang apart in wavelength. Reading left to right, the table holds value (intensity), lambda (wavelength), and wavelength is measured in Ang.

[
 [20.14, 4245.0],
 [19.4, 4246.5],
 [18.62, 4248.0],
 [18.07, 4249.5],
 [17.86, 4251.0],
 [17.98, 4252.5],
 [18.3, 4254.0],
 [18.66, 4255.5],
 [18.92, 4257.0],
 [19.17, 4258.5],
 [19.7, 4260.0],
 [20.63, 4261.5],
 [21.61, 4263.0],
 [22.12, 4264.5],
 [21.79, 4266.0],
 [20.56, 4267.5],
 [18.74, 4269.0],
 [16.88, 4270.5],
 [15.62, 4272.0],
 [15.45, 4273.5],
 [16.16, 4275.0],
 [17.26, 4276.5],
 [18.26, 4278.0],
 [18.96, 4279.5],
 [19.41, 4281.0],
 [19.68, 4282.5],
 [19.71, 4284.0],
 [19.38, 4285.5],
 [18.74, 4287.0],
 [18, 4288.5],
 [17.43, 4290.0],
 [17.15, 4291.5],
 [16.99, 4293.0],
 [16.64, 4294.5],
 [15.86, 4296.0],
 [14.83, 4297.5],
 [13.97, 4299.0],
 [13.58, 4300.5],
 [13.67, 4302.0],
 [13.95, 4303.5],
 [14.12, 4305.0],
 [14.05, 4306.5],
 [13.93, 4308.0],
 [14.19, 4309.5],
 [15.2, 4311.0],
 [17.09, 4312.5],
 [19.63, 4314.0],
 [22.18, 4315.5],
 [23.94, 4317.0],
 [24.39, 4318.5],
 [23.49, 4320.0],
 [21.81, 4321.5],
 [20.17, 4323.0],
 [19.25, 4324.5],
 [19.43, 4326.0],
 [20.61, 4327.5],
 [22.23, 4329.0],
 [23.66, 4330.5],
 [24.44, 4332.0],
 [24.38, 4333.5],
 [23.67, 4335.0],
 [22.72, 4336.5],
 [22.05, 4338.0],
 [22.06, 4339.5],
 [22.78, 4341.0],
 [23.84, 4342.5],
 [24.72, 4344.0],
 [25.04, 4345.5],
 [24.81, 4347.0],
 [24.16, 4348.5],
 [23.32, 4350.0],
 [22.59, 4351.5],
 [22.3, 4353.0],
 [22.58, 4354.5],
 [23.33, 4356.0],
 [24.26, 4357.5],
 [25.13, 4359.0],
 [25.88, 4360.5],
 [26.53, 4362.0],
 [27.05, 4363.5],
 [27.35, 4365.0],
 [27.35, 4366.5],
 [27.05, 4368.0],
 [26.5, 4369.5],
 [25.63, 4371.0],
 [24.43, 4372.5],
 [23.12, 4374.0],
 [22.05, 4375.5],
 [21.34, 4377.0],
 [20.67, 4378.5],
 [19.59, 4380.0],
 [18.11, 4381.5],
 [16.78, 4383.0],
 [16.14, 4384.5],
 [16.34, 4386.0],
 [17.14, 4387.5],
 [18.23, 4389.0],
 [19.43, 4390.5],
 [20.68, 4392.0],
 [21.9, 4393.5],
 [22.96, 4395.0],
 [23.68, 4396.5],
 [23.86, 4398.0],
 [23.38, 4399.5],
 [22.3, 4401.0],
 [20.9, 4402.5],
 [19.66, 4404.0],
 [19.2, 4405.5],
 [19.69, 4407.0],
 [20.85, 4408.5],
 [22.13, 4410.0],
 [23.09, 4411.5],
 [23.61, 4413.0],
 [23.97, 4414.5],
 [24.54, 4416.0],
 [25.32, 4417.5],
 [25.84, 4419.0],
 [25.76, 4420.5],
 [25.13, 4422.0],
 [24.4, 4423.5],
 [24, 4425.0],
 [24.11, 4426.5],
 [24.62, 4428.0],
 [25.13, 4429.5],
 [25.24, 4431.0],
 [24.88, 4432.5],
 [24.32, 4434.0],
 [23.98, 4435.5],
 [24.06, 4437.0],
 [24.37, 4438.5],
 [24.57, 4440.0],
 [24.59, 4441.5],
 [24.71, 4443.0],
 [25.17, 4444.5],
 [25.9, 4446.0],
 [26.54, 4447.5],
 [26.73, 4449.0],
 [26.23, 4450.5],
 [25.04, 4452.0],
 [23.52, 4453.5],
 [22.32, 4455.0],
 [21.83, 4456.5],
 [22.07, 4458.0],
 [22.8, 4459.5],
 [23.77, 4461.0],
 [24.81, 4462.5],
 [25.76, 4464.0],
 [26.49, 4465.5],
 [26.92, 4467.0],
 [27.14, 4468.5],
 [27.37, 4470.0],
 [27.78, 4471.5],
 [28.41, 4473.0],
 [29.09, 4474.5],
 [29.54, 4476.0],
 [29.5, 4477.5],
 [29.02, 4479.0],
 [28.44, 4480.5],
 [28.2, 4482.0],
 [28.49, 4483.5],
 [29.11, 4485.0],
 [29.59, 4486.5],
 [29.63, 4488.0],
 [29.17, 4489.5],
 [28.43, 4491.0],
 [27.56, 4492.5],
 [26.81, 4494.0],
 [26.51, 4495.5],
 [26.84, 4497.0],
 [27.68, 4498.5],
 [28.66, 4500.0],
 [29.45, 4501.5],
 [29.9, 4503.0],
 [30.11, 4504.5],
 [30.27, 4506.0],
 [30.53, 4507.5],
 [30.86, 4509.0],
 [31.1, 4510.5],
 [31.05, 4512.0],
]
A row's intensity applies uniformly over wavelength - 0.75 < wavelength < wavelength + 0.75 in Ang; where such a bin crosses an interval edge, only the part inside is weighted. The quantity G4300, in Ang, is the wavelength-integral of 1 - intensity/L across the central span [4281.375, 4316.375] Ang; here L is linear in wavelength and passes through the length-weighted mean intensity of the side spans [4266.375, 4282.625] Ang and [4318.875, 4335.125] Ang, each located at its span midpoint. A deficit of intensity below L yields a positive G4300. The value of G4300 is 5.7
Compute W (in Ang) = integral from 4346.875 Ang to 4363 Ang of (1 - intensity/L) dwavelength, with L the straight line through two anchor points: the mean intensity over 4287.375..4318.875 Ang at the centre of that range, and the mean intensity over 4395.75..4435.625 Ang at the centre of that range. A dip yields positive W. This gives -3.5 Ang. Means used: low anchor 16.6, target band 24.1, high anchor 23.5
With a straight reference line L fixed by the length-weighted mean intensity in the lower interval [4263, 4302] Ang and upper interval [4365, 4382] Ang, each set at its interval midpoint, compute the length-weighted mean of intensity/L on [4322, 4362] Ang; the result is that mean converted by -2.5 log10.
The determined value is -0.08 mag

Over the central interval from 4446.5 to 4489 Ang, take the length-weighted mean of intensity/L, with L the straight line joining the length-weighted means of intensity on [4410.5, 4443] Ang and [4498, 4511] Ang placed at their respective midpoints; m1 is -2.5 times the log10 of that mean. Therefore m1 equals 0.03 mag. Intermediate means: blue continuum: 24.5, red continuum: 29.9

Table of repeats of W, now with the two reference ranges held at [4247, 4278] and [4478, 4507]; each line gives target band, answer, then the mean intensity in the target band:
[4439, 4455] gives 0.9 Ang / 25.1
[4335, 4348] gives -0.8 Ang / 23.5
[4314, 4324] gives -0.6 Ang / 22.4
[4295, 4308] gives 3.9 Ang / 14.3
